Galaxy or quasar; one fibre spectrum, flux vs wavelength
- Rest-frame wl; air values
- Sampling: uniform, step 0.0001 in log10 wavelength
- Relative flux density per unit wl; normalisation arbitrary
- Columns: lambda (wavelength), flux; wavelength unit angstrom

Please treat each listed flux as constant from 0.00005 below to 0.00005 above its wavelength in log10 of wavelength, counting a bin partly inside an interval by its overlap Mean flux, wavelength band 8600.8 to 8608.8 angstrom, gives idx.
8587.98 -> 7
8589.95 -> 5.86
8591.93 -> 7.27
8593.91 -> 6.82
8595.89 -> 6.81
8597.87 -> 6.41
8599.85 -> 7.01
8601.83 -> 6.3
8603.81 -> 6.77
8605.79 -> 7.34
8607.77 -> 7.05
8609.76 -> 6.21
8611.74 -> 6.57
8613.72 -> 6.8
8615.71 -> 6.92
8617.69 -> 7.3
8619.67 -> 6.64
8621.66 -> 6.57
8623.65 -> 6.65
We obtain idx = 6.86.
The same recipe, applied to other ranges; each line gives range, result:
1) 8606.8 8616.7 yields 6.71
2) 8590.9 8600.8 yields 6.86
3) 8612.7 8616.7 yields 6.86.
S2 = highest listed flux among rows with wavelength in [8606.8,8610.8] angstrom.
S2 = 7.05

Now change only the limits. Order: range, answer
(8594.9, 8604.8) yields 7.01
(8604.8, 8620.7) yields 7.34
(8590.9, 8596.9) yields 7.27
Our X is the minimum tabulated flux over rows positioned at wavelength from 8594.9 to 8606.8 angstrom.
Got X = 6.3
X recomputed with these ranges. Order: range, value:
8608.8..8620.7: 6.21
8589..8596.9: 5.86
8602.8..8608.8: 6.77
